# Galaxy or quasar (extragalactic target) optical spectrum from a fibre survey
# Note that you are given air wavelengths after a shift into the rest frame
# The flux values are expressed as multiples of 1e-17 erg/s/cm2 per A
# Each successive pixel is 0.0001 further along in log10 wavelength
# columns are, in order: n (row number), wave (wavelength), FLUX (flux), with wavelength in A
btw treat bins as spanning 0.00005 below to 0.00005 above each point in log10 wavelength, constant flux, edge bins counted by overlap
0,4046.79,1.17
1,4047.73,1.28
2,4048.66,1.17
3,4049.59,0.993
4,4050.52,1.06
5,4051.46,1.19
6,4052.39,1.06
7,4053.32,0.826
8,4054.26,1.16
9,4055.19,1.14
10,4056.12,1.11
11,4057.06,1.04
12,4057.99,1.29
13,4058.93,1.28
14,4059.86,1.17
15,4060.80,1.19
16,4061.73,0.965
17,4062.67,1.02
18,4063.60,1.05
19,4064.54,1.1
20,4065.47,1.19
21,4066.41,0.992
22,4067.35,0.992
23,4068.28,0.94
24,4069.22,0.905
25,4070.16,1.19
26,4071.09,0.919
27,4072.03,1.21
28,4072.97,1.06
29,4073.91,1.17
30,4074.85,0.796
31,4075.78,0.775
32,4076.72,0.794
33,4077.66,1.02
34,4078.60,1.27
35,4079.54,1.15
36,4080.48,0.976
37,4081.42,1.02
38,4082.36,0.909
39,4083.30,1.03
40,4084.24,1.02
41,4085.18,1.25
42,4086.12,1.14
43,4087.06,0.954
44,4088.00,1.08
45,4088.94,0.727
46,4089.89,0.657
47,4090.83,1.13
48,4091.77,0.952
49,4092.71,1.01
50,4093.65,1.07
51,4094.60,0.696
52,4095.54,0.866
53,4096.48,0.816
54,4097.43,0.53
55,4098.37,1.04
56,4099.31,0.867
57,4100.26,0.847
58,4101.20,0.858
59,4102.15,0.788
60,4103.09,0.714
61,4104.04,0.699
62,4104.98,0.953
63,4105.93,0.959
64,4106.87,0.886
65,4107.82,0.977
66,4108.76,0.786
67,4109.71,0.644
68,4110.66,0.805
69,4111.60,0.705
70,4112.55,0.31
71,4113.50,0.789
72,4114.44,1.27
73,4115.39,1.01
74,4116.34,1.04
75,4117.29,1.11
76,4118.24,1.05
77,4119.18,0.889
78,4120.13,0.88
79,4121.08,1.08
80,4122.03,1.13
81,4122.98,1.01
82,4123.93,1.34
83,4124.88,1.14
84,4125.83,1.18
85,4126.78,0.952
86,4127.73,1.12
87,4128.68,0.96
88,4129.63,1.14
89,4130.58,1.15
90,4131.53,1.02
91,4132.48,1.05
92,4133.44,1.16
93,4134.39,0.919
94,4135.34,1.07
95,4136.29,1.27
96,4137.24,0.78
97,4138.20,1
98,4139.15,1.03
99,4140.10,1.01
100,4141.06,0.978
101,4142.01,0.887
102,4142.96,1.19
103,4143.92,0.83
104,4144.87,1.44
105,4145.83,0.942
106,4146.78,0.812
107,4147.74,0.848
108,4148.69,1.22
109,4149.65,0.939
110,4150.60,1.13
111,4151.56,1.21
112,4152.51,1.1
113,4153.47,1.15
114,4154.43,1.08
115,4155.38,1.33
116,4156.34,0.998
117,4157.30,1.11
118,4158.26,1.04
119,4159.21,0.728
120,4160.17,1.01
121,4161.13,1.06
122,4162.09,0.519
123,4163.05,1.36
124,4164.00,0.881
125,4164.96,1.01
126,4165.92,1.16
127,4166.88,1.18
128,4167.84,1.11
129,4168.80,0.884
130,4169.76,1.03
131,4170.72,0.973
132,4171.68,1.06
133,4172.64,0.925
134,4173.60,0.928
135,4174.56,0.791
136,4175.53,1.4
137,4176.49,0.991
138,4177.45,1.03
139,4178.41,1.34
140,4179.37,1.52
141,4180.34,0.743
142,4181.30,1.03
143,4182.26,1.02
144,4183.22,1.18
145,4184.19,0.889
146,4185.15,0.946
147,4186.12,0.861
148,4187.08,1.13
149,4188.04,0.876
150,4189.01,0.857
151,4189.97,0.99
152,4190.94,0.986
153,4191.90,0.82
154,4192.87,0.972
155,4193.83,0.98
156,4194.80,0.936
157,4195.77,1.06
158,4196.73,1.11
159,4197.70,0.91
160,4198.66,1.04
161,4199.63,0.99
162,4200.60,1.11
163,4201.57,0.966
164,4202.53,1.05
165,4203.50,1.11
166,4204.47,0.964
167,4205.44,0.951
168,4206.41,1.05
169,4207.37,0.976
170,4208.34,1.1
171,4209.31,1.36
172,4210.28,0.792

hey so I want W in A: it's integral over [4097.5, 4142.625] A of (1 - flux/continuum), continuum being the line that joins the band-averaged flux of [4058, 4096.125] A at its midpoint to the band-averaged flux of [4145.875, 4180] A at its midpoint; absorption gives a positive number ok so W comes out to 3.3 A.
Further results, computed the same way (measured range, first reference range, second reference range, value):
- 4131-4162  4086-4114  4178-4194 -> -3.5 A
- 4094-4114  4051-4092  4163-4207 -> 4.7 A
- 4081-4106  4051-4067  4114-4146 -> 4.0 A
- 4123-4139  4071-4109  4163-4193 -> -1.6 A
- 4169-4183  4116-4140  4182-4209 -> -0.6 A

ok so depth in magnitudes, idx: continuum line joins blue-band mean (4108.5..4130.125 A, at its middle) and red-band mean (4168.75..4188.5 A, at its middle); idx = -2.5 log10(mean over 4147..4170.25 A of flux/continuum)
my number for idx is -0.03 mag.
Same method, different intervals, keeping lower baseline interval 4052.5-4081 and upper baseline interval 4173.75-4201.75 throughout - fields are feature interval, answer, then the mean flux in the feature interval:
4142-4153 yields -0.02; 1.05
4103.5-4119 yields 0.19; 0.874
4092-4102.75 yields 0.22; 0.854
